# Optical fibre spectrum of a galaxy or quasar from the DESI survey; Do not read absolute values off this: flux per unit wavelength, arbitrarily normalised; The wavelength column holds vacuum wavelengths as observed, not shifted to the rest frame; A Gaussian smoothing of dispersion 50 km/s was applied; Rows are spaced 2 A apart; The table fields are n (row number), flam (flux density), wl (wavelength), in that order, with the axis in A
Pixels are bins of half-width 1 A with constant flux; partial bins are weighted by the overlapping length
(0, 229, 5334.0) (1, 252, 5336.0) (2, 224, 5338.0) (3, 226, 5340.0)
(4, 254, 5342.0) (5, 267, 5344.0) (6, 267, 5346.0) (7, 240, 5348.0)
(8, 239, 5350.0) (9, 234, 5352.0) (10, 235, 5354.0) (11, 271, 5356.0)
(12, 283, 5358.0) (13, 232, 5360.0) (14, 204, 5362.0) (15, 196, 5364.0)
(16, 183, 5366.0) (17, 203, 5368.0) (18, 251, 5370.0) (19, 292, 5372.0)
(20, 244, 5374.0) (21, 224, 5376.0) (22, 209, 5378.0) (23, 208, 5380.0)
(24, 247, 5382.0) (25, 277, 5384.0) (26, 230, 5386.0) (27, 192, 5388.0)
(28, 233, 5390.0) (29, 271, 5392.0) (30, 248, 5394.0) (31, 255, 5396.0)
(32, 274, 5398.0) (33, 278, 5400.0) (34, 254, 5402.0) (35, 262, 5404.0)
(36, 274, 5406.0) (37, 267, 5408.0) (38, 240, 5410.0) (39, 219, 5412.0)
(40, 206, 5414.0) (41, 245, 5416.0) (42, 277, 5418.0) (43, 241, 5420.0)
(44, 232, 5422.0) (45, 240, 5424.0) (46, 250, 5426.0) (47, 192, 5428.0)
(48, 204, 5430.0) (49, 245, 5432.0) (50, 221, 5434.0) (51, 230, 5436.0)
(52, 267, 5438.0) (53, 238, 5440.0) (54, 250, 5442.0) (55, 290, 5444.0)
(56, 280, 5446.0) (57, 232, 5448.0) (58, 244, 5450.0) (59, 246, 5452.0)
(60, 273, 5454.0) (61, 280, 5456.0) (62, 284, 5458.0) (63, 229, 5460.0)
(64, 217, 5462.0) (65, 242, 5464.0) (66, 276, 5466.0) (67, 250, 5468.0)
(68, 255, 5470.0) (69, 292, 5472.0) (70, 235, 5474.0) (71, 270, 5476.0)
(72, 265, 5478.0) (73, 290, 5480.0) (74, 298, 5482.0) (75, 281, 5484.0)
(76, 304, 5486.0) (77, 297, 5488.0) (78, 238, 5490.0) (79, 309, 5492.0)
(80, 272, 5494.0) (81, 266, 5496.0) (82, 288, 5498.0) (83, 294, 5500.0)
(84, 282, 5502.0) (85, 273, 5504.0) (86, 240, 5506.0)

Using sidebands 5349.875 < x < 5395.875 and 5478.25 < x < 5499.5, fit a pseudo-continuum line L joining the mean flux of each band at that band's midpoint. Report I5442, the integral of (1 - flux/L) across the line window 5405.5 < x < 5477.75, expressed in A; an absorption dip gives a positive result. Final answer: 4.4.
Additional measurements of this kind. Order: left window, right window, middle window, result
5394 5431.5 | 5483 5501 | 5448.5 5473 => 1.04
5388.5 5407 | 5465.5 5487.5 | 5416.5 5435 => 2.15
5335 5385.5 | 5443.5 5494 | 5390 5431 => 0.86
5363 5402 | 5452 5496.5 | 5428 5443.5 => 1.25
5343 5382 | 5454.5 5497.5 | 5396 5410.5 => -0.95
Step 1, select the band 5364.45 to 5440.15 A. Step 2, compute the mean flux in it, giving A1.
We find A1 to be 240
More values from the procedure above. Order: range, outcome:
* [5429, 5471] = 250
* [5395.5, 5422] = 252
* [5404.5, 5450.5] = 243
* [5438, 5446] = 263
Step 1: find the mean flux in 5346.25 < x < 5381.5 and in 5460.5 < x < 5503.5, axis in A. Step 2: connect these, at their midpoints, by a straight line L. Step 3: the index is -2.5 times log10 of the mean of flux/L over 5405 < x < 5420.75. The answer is 0.013 mag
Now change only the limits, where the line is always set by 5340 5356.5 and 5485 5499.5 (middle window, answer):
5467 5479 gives 0.07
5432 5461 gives 0.07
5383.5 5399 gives 0.05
